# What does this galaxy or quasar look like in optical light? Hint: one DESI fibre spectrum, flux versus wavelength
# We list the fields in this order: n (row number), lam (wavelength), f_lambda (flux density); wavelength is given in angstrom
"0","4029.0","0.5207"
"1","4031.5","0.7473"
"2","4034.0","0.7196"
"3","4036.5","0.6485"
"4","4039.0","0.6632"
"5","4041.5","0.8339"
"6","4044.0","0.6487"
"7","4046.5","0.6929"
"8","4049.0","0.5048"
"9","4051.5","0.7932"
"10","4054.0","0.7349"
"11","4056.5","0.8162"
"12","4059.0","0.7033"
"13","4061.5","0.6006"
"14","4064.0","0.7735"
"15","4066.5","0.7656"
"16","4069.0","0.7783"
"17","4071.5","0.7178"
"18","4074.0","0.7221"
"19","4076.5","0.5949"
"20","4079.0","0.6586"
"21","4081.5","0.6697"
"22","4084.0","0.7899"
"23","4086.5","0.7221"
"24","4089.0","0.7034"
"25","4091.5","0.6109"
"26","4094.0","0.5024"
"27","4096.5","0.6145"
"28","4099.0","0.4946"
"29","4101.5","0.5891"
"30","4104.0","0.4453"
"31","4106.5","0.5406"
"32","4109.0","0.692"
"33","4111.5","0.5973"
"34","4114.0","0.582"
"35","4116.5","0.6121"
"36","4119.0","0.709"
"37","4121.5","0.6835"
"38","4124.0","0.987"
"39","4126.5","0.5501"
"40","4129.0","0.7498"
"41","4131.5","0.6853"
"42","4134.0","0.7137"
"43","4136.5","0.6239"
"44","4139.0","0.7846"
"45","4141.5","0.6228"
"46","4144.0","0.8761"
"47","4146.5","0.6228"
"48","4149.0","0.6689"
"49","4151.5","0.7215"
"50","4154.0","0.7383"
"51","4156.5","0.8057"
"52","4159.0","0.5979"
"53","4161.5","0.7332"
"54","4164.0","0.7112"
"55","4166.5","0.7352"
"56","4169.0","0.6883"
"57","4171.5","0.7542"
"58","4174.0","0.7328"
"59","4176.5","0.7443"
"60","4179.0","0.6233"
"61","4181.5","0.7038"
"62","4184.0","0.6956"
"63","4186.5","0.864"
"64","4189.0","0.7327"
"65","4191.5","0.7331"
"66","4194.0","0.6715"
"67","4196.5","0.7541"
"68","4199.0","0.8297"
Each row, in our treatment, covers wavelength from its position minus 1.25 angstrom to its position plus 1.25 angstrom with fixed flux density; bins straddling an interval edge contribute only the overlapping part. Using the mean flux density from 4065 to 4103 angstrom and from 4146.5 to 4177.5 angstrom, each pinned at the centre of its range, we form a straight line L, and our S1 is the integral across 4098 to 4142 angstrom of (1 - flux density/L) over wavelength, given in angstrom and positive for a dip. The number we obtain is 2.4 angstrom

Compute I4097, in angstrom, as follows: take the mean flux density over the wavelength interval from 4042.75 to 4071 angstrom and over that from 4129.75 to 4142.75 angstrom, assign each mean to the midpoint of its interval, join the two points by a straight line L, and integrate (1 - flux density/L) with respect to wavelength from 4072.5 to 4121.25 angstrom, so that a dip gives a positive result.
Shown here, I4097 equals 5.2 angstrom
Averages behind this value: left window 0.71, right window 0.689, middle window 0.625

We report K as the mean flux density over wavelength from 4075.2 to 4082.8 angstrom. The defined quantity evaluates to 0.643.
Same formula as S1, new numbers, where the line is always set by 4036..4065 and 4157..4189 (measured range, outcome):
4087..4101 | 2.3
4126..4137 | 0.6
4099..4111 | 2.5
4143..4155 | -0.1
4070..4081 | 0.5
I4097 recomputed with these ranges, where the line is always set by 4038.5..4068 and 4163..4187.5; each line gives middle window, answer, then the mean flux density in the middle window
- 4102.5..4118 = 2.97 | 0.581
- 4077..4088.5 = 0.21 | 0.702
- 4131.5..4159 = 0.39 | 0.711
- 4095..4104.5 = 2.32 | 0.542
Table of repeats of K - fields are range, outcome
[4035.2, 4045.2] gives 0.699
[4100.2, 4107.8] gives 0.526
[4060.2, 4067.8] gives 0.714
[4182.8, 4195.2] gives 0.74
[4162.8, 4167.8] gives 0.723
